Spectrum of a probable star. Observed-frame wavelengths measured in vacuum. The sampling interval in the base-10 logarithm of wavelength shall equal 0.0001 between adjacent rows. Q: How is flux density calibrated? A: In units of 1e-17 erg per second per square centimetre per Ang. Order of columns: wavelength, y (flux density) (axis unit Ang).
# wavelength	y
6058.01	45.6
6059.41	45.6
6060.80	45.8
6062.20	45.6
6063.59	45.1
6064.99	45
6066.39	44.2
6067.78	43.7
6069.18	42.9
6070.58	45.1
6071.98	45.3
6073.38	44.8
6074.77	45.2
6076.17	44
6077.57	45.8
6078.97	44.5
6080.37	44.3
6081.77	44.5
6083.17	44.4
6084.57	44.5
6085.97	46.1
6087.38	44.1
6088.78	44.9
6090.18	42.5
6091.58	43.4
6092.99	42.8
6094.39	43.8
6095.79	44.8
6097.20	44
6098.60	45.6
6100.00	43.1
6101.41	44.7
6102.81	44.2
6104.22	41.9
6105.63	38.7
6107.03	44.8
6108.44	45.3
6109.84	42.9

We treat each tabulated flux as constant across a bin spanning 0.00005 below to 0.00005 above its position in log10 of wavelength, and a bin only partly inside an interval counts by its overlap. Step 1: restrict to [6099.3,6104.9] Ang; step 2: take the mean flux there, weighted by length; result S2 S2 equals 43.5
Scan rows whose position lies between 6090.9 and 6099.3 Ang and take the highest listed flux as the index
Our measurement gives 45.6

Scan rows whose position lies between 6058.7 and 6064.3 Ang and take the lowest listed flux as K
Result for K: 45.1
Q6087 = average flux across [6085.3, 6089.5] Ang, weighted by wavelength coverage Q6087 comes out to 45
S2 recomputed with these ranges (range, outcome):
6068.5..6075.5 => 44.7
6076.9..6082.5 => 44.8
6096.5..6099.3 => 44.9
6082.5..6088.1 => 44.7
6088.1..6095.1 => 43.5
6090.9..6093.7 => 43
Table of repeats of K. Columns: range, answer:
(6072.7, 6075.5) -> 44.8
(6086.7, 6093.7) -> 42.5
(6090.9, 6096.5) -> 42.8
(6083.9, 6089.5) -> 44.1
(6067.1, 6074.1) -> 42.9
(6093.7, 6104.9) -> 41.9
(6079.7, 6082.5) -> 44.3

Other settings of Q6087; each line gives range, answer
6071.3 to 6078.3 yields 45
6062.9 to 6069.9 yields 44.1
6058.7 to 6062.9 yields 45.7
